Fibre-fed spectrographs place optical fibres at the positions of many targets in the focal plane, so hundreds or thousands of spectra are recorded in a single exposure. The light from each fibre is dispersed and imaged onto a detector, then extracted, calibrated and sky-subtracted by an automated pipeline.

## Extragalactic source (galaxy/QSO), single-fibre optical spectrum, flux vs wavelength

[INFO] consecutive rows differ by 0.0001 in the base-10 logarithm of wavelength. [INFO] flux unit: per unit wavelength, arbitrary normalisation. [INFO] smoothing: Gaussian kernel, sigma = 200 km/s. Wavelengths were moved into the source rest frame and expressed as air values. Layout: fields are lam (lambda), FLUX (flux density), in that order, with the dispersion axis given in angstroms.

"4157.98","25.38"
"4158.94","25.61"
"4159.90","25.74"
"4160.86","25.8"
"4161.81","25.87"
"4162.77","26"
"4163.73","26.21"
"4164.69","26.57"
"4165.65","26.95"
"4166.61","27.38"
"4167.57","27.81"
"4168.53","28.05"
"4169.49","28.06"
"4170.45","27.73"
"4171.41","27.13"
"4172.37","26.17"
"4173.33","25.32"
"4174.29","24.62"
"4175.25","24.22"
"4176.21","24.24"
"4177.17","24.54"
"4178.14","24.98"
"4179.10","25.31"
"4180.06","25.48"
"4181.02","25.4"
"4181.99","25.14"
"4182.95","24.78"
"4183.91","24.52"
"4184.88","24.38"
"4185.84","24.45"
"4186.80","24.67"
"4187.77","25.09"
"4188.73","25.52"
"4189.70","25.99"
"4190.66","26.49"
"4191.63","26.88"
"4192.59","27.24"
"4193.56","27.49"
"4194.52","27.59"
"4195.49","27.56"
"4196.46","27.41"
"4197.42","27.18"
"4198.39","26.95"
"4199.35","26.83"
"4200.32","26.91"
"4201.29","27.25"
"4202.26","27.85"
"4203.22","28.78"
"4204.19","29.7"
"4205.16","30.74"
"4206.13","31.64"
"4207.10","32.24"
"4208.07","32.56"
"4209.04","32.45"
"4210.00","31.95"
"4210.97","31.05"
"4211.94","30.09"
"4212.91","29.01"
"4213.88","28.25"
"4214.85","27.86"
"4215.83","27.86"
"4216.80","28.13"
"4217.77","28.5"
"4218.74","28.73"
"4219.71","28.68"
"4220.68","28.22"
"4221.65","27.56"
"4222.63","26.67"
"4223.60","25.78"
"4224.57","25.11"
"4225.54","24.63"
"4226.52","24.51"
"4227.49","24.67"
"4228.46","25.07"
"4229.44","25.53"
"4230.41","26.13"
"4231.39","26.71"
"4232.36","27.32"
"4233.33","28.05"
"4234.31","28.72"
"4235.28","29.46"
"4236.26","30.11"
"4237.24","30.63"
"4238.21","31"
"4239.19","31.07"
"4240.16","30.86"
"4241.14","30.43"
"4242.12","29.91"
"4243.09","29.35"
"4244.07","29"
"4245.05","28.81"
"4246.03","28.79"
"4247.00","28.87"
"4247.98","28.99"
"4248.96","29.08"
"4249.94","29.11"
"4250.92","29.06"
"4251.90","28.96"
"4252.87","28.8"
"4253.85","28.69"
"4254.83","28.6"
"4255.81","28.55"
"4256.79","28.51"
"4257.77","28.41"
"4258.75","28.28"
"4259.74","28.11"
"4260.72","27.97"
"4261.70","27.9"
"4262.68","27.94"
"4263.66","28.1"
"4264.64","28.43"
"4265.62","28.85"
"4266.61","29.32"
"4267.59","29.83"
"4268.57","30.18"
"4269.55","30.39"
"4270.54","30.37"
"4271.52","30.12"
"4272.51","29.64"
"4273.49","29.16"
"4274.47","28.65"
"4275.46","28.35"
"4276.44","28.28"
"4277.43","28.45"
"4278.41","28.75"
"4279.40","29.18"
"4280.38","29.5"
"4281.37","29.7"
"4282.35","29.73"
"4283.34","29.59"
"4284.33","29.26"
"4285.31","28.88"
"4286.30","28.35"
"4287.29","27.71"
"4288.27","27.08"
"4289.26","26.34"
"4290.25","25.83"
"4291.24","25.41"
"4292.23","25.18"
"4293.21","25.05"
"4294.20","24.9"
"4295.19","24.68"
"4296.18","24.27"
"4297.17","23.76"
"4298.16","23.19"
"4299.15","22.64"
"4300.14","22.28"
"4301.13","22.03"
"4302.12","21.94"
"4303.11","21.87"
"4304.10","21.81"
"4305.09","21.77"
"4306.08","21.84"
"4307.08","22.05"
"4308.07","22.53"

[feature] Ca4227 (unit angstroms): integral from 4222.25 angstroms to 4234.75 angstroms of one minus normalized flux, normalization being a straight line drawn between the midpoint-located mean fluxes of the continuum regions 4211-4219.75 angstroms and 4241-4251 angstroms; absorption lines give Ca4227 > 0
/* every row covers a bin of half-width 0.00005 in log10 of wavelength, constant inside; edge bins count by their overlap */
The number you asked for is 1.2 angstroms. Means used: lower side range 28.7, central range 26.1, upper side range 29.2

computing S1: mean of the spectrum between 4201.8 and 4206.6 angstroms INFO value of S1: 29.8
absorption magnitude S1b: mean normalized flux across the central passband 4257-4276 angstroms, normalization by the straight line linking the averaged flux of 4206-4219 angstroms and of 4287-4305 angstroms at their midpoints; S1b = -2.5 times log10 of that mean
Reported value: -0.11 mag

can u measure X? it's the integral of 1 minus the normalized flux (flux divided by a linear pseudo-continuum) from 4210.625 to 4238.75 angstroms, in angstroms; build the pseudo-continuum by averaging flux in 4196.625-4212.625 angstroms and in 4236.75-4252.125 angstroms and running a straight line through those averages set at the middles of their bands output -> 1.8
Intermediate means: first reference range 29.6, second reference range 29.6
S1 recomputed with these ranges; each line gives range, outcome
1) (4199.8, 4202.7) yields 27.2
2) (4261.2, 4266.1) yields 28.3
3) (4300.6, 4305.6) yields 21.9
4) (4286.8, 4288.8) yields 27.4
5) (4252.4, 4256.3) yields 28.7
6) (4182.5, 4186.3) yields 24.5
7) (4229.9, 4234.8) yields 27.4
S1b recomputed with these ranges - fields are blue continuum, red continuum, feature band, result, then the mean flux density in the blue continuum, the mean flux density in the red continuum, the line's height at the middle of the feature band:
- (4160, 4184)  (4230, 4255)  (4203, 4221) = -0.08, 26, 29.1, 27.7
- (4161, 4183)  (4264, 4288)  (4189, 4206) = -0.03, 26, 29.2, 26.8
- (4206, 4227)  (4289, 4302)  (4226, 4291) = -0.10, 28.6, 24.2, 26.3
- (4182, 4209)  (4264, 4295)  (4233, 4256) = -0.05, 27.4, 28.4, 28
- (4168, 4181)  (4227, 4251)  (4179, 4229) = -0.01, 25.8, 28.7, 27.1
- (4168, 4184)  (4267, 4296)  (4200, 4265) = -0.06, 25.7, 28.2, 27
